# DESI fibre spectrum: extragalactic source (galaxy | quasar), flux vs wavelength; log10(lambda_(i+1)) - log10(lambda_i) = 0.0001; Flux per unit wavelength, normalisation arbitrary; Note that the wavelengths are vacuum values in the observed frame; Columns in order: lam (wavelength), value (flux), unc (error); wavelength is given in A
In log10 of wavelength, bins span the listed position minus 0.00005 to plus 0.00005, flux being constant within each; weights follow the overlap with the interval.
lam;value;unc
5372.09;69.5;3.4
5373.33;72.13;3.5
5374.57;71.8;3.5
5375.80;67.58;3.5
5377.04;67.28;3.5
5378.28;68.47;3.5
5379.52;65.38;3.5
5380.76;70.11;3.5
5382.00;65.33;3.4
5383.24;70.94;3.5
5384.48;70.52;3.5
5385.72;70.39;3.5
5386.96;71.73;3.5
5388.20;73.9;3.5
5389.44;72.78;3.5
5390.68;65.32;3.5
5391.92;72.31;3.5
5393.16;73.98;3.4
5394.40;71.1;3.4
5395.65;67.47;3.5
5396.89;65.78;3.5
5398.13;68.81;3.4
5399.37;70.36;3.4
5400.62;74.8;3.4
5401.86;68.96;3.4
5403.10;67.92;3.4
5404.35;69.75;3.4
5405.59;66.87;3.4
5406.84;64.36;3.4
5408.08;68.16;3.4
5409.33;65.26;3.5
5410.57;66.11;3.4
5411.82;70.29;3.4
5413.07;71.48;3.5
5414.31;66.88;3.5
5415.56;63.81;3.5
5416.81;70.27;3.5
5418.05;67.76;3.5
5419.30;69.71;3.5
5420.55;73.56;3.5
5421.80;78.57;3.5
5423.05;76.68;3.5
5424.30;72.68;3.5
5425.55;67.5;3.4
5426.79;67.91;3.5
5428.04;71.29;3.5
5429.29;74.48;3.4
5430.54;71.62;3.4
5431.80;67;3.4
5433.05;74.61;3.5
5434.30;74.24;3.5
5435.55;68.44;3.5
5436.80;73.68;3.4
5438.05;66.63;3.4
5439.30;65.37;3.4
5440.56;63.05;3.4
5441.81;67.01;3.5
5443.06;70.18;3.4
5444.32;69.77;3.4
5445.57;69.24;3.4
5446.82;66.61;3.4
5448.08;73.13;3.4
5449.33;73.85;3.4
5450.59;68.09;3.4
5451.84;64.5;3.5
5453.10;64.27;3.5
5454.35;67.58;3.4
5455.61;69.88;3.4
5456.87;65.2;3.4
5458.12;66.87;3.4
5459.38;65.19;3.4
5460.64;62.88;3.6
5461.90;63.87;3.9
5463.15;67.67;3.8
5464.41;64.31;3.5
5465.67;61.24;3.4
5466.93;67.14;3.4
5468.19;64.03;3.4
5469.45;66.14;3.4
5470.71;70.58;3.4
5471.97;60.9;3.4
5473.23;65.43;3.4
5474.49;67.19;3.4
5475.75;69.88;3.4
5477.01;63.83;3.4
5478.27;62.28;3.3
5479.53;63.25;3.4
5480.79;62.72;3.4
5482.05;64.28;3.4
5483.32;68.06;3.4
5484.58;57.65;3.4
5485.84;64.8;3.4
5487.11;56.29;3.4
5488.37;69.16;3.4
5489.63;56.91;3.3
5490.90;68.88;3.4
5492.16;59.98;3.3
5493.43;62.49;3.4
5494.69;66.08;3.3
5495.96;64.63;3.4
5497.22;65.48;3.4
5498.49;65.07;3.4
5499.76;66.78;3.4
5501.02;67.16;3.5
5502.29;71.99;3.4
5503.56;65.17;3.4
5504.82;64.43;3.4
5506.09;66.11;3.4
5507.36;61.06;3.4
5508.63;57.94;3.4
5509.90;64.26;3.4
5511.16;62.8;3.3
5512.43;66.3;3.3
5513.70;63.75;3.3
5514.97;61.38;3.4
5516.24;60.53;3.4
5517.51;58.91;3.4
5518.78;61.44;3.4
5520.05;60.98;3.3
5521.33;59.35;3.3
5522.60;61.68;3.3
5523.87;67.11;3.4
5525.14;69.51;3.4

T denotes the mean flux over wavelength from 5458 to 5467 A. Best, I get 64.6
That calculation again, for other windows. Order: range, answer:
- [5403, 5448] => 69.5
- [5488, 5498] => 64.1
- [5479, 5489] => 63.3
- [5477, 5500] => 63.5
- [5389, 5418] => 68.8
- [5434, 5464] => 67.7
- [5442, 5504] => 65.7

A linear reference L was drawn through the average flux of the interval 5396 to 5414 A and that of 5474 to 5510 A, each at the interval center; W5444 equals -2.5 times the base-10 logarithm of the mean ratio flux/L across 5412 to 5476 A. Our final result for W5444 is -0.029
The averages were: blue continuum 68.5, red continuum 64.3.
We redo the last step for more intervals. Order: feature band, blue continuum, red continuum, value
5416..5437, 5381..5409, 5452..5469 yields -0.06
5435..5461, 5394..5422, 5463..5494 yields -0.02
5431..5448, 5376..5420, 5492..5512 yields -0.03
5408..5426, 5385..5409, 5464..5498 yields -0.03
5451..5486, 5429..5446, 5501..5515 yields 0.04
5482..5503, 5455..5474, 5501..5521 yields -0.01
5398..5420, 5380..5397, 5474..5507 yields 0.01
